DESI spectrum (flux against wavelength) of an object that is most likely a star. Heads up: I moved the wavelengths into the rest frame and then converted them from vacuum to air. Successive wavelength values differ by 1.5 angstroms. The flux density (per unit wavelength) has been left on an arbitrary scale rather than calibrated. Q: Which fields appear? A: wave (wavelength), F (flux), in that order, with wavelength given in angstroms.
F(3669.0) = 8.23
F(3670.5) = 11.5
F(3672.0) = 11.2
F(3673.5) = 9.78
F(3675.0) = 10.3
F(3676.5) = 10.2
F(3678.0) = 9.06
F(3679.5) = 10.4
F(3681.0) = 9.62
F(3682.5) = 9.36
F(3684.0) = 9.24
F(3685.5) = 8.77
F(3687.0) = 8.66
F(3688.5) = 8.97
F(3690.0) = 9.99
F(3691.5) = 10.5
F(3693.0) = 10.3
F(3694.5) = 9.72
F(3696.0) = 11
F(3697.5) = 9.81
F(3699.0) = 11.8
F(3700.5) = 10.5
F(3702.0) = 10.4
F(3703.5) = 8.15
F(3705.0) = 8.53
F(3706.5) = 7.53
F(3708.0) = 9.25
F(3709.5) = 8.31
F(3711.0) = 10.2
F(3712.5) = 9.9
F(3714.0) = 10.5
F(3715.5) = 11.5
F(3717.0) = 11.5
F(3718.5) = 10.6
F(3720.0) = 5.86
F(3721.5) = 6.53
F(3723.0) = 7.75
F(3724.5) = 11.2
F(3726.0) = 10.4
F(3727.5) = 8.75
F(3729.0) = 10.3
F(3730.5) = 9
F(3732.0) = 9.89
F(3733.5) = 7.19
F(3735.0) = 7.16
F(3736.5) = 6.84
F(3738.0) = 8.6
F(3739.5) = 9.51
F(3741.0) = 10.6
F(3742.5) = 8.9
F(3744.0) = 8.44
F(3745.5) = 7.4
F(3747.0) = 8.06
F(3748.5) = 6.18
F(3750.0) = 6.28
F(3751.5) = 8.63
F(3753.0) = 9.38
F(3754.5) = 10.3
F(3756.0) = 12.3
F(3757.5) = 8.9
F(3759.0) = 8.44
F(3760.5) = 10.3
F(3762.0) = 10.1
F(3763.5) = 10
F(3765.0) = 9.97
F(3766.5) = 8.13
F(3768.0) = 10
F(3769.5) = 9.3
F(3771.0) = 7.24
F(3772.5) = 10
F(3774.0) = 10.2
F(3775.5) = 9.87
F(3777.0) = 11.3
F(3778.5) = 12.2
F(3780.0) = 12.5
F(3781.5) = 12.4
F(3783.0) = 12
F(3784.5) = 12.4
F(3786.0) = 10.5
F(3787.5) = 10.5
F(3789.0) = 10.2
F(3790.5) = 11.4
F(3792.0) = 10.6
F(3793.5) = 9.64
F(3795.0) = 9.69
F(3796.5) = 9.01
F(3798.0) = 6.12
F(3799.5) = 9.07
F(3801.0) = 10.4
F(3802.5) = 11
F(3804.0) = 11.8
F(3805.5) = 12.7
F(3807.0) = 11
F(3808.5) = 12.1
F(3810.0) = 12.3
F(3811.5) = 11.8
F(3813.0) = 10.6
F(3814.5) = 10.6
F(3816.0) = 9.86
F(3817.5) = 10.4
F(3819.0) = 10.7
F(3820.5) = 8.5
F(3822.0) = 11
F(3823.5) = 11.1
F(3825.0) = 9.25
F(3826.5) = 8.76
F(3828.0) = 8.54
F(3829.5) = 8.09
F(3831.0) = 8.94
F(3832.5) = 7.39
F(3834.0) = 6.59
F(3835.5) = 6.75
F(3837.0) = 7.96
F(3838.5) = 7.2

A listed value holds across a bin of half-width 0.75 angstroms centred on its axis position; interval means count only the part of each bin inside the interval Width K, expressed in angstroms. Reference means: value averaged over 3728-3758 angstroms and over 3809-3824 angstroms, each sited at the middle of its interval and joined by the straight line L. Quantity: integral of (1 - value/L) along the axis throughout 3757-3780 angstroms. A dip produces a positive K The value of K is -1.1 angstroms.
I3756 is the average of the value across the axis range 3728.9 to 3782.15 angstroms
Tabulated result 9.31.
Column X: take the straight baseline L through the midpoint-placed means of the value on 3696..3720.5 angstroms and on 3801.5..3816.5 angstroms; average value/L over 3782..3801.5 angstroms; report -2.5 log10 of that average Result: 0.10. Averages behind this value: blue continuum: 9.73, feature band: 10.1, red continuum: 11.4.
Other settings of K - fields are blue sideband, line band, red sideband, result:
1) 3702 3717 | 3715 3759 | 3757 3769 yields 2.84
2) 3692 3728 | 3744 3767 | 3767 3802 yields 2.45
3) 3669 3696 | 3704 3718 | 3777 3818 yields 0.58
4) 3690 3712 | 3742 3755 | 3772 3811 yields 2.75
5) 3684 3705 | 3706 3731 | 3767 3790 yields 1.71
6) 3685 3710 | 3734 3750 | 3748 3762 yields 1.96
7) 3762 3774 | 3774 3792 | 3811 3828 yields -3.25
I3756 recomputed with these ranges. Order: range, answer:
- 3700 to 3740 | 9.09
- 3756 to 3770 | 9.62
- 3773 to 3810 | 10.8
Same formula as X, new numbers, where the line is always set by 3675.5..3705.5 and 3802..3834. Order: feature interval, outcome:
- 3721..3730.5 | 0.08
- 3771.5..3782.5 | -0.11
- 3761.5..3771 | 0.07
